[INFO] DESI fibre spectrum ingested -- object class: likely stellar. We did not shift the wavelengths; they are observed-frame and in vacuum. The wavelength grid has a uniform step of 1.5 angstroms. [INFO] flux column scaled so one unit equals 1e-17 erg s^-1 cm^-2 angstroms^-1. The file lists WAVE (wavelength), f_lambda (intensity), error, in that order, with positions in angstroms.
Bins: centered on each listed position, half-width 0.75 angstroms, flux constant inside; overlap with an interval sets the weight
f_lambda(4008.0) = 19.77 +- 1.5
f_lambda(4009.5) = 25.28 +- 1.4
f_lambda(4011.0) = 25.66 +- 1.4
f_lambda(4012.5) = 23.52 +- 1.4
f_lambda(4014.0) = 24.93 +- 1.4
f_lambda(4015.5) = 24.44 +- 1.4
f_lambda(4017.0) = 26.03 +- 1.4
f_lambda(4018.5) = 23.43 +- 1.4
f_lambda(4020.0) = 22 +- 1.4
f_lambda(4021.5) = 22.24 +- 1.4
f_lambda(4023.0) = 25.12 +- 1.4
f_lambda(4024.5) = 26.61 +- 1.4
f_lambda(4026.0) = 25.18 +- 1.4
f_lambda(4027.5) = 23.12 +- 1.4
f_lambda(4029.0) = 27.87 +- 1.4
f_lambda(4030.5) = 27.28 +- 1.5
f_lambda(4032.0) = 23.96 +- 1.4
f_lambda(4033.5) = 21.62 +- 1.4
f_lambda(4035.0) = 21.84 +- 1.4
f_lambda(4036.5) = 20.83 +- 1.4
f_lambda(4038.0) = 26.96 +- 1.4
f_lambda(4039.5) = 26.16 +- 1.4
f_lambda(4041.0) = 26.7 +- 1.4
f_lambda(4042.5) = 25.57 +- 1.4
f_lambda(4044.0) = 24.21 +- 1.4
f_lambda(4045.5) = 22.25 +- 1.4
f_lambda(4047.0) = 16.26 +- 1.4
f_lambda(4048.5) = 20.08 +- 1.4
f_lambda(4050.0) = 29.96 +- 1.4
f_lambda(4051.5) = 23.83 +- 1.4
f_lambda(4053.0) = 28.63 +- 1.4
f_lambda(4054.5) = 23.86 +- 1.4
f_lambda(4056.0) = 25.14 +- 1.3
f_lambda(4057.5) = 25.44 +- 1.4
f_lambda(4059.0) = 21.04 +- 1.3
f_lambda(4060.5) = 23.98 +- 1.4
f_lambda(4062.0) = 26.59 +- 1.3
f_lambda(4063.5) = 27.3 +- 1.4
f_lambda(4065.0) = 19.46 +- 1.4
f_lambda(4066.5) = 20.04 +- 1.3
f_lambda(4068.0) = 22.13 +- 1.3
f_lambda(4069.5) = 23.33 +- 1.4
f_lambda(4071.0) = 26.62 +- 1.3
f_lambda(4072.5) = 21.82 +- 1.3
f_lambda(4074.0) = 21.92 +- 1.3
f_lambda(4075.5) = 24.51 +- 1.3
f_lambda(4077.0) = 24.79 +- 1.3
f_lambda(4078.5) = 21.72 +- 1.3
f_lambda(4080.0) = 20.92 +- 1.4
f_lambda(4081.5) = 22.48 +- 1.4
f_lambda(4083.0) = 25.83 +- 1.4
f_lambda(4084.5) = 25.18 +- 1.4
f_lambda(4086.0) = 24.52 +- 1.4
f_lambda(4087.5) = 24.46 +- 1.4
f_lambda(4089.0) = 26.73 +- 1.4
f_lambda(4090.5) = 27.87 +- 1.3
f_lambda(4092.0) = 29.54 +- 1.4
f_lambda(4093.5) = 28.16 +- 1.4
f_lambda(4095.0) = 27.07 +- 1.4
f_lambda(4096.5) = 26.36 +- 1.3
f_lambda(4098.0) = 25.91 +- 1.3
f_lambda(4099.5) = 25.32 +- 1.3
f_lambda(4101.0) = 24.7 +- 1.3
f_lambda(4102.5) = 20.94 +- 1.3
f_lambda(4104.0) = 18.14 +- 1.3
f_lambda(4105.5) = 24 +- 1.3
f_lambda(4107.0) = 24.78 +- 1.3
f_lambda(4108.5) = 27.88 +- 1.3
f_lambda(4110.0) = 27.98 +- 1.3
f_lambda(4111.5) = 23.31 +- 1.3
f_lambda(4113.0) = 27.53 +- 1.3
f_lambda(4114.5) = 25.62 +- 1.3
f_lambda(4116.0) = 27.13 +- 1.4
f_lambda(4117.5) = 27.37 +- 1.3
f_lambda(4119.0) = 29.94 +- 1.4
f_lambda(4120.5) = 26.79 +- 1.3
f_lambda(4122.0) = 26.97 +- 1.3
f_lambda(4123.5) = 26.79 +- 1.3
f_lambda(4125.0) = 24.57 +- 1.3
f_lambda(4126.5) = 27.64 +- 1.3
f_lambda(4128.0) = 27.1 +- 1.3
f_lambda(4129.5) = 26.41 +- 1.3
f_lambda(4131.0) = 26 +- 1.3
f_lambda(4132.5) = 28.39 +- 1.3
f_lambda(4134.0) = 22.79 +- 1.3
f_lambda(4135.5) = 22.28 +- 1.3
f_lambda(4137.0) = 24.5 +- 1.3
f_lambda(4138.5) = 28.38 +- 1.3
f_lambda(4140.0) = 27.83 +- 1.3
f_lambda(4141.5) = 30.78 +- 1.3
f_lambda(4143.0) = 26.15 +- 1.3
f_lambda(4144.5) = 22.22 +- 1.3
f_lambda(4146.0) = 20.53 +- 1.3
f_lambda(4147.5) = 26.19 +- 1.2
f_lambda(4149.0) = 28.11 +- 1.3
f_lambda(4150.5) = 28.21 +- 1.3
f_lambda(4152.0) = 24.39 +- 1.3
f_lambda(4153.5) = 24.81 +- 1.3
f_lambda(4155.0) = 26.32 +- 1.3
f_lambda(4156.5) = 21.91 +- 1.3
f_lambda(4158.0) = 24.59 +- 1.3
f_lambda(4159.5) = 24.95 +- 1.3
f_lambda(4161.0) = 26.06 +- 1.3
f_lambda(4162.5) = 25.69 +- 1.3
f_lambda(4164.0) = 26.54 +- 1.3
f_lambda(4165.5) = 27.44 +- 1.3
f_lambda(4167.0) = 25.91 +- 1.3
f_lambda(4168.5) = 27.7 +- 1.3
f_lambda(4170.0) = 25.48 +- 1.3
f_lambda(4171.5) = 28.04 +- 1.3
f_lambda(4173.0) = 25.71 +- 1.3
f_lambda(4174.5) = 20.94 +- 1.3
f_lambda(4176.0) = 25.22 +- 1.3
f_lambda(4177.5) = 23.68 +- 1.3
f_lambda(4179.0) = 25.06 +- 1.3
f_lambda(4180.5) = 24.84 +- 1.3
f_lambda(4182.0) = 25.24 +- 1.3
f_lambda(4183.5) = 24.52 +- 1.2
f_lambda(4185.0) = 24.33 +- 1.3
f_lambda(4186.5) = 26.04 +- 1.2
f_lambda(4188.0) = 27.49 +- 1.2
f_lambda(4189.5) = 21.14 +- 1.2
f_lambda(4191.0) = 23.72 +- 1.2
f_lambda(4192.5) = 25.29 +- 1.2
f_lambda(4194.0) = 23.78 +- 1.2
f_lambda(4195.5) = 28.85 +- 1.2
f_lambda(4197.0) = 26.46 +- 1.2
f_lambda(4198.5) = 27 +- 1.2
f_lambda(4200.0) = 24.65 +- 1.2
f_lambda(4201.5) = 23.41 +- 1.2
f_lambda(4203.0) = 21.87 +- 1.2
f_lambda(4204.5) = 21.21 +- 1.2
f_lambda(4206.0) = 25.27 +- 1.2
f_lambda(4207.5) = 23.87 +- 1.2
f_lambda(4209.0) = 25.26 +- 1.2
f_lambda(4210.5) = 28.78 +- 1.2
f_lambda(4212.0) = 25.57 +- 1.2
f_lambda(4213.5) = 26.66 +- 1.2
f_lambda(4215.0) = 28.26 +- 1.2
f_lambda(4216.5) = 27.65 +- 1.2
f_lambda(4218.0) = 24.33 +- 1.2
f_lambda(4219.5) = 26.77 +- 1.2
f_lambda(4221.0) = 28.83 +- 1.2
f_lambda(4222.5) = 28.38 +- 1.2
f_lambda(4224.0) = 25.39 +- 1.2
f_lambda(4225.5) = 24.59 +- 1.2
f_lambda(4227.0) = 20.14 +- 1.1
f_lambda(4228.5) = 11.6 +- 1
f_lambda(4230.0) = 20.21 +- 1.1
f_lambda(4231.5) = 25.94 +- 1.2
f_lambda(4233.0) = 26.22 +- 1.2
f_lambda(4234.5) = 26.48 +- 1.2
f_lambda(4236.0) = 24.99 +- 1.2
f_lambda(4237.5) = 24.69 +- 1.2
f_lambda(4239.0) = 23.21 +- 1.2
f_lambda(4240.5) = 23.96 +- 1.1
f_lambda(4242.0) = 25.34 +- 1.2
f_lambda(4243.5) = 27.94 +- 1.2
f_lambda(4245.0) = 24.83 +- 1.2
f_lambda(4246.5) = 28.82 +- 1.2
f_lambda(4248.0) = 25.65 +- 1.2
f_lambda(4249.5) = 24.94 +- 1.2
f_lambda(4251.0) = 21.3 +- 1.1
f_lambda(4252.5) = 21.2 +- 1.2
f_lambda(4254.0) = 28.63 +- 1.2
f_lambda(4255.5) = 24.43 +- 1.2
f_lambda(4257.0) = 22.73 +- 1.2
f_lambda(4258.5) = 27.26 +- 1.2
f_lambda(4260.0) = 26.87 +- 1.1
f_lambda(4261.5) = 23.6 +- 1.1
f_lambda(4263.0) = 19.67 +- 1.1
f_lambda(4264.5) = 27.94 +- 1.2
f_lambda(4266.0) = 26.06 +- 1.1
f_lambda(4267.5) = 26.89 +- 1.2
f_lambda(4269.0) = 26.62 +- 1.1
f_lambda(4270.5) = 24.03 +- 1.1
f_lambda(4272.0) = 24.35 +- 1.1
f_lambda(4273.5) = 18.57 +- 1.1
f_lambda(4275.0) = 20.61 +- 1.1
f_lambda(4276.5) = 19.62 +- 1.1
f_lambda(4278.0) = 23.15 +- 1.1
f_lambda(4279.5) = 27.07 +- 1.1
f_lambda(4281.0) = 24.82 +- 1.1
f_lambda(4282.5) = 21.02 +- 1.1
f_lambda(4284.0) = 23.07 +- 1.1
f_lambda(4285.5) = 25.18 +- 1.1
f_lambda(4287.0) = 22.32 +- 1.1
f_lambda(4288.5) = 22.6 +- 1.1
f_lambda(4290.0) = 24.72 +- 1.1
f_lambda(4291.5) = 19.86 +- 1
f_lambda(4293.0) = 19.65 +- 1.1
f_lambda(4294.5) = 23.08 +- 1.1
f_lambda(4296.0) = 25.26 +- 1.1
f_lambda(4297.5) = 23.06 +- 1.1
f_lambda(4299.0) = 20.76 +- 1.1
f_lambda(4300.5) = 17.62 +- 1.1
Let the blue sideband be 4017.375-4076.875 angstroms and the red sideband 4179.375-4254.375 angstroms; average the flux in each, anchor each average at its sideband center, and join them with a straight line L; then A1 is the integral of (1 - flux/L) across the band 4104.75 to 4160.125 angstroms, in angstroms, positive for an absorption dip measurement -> -3.48 angstroms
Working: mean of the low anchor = 24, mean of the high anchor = 24.9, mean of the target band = 26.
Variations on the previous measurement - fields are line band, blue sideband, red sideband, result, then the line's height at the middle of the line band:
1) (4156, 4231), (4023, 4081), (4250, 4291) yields -3.3 angstroms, 23.9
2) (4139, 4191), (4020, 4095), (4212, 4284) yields -2.1 angstroms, 24.4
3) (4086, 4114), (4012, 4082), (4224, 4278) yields -1.9 angstroms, 23.9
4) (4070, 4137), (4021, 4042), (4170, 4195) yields -1.7 angstroms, 24.7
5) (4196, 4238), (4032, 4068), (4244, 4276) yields -0.8 angstroms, 24.4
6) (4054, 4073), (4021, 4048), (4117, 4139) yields 0.9 angstroms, 24.8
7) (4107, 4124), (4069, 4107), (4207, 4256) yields -1.6 angstroms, 24.6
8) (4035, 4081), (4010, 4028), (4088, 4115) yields 2.4 angstroms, 25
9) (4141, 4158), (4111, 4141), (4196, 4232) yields 0.4 angstroms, 26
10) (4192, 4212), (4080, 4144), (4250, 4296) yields -0.4 angstroms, 24.6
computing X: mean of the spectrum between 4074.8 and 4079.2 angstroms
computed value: 23.7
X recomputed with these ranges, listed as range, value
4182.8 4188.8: 25.6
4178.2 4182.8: 25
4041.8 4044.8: 24.8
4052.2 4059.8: 24.8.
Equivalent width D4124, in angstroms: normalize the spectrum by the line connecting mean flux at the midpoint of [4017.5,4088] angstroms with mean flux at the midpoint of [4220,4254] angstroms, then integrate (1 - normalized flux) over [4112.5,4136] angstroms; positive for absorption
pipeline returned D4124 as -2.3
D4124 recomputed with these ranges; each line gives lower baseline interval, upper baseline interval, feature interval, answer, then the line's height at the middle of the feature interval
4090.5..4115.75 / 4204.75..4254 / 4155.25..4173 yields -0.42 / 25.3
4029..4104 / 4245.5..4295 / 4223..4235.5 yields 0.62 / 23.9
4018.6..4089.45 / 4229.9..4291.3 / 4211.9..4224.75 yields -1.42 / 24.3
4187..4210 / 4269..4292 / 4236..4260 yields -1.48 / 23.6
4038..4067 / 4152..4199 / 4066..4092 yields 0.40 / 24.4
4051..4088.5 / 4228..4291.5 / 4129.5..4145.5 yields -1.31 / 23.9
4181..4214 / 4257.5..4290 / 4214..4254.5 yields -0.58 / 24.5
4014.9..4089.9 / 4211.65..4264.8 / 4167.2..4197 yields -0.68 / 24.6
